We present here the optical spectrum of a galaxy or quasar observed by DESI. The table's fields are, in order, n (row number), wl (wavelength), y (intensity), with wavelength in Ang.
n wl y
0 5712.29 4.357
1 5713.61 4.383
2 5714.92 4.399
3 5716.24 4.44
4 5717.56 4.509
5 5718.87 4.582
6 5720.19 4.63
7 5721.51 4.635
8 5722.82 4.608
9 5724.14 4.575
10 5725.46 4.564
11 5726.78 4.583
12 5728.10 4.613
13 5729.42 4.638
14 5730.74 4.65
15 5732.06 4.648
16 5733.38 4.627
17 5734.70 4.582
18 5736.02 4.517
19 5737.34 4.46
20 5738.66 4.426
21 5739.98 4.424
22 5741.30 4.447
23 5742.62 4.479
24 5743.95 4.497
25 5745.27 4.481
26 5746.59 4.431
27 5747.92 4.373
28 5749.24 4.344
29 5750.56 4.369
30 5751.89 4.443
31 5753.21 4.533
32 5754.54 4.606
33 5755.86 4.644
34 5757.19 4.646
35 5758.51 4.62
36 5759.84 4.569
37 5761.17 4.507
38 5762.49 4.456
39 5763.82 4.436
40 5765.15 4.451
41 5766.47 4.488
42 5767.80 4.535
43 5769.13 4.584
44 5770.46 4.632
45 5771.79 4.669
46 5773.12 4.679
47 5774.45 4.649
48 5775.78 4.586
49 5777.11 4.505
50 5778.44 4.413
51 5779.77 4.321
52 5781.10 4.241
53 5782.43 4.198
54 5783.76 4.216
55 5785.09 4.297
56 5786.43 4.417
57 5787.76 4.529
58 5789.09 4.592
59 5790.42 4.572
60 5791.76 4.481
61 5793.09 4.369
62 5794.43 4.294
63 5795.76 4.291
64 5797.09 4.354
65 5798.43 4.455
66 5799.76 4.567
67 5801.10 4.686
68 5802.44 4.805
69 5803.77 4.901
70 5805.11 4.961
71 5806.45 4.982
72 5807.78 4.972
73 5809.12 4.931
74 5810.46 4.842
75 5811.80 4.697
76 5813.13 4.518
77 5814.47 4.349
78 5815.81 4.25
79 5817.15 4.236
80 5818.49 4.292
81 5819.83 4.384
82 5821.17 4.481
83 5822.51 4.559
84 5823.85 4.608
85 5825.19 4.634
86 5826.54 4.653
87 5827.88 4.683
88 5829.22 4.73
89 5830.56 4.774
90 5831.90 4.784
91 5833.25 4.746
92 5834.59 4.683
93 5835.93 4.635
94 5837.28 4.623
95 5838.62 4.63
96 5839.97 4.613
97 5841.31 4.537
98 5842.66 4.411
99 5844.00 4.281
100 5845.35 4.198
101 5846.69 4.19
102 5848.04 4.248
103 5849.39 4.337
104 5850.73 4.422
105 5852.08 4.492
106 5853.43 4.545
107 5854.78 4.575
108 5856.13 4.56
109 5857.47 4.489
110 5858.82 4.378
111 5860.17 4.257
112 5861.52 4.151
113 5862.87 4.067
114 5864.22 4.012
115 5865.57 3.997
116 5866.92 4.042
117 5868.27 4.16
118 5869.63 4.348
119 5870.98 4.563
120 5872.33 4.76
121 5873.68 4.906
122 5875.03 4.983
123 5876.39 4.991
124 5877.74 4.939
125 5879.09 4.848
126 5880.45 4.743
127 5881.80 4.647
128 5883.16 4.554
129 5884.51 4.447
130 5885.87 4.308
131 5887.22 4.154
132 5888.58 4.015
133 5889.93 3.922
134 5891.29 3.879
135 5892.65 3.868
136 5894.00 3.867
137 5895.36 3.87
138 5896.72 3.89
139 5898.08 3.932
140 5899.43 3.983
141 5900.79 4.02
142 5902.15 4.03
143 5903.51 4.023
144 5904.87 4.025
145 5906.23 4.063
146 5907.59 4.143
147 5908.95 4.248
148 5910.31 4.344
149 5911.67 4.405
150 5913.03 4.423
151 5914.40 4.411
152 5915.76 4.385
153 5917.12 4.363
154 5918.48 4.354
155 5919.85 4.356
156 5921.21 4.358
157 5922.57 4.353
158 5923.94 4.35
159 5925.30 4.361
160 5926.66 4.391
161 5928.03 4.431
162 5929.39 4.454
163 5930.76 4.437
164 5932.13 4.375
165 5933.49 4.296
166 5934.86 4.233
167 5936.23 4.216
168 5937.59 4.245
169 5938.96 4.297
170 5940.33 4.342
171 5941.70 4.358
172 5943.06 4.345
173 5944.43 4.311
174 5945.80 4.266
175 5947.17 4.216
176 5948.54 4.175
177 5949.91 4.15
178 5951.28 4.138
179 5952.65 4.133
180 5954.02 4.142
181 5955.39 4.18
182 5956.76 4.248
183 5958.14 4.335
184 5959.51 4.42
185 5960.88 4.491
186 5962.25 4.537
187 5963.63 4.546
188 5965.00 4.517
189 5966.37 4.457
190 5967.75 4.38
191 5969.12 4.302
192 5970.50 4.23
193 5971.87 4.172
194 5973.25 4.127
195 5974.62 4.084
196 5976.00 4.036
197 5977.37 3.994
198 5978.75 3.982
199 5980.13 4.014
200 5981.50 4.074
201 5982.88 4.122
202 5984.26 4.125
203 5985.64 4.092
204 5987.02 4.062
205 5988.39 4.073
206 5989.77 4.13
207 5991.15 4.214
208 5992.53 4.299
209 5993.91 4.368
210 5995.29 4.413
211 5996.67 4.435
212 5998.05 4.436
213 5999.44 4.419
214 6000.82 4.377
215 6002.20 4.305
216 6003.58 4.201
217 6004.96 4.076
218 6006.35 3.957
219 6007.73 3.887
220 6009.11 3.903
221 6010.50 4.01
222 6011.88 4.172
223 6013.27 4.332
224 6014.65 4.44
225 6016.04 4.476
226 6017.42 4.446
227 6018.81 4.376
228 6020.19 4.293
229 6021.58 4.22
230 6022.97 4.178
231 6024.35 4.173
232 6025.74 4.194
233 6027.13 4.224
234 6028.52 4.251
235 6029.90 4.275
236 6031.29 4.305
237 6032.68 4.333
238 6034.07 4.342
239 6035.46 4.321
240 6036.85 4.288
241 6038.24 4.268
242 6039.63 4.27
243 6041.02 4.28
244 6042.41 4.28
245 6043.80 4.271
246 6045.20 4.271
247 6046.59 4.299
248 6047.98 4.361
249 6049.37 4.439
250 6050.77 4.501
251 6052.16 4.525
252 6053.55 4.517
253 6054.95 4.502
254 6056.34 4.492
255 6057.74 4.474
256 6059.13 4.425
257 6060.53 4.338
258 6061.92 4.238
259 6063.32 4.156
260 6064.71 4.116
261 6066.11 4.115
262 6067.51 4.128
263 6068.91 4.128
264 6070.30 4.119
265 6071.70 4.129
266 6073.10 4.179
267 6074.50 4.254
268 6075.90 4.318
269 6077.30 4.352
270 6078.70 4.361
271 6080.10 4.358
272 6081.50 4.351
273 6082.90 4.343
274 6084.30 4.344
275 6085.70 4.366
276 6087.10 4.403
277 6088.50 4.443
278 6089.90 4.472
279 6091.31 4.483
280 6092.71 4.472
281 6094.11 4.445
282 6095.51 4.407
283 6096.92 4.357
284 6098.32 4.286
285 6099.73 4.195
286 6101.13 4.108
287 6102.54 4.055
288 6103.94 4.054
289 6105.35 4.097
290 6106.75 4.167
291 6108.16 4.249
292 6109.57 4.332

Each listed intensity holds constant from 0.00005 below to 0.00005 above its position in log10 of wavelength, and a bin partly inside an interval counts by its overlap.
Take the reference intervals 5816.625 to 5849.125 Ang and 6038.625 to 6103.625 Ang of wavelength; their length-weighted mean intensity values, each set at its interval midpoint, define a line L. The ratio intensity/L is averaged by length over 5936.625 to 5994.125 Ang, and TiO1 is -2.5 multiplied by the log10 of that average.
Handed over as 0.04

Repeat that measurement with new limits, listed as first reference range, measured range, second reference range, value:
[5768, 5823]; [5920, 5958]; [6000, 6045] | 0.01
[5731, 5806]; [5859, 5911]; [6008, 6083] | 0.04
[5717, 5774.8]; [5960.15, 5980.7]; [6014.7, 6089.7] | 0.03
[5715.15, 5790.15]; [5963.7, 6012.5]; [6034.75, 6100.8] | 0.05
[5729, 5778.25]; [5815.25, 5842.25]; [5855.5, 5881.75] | -0.02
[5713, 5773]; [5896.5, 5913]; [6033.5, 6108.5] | 0.08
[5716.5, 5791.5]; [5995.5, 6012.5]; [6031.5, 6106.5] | 0.04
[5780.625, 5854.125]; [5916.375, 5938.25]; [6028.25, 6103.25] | 0.02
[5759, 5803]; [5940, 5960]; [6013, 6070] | 0.03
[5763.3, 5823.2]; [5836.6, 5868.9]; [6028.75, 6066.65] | 0.03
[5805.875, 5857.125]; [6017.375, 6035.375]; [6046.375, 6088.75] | 0.02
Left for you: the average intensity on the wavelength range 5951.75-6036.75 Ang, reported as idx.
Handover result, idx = 4.24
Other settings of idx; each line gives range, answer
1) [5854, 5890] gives 4.45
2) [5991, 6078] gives 4.28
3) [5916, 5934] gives 4.38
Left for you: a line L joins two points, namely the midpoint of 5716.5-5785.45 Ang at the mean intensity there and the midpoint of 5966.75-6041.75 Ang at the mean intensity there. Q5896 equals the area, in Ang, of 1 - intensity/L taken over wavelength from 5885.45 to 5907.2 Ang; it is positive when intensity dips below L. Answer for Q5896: 1.8 Ang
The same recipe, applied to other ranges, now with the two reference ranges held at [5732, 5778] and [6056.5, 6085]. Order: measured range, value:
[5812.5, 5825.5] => 0.1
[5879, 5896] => 0.8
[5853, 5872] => 0.6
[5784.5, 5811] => -0.8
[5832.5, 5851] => -0.1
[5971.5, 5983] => 0.7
